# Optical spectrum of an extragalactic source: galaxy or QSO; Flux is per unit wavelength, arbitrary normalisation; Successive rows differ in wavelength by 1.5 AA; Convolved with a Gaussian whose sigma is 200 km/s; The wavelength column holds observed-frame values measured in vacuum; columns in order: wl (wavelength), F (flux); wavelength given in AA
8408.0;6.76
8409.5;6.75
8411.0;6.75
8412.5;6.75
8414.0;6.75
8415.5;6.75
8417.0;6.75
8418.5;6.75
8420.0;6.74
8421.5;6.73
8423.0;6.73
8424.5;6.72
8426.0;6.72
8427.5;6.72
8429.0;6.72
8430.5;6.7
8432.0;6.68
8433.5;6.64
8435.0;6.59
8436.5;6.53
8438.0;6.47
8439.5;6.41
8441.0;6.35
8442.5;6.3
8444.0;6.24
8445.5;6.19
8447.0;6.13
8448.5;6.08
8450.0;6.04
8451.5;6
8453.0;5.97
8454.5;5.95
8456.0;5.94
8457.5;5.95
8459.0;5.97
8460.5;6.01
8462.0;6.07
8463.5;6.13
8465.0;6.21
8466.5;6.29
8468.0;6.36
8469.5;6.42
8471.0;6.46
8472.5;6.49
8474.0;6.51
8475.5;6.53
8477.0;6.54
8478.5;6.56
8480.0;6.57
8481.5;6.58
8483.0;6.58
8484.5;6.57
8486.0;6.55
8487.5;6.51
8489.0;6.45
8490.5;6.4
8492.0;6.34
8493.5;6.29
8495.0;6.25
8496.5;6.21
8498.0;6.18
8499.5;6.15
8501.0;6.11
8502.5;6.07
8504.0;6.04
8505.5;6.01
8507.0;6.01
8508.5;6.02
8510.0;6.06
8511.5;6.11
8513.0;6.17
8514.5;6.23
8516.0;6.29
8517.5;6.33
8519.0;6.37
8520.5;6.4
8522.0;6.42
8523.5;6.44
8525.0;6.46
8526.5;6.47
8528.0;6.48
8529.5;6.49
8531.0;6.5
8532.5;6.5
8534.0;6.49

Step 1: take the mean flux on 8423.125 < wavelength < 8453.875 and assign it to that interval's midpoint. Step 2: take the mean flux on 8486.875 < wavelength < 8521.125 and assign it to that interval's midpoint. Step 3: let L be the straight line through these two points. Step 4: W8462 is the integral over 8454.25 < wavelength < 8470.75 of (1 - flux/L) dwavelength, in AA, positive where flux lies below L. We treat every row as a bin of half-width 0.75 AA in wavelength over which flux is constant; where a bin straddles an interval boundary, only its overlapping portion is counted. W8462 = 0.54 AA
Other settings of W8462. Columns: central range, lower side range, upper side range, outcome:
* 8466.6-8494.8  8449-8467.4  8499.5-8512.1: -2.0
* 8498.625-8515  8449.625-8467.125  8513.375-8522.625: 0.5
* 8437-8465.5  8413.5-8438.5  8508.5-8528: 2.0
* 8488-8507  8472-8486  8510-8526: 0.7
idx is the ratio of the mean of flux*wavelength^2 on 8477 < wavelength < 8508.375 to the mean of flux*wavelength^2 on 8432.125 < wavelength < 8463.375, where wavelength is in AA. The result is 1.0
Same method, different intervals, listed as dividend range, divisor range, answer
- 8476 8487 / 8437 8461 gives 1.08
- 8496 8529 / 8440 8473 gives 1.02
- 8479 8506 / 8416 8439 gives 0.96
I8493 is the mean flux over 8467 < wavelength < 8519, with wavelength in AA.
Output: 6.32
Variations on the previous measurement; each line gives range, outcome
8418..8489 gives 6.4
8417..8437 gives 6.69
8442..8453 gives 6.12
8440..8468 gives 6.11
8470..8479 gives 6.51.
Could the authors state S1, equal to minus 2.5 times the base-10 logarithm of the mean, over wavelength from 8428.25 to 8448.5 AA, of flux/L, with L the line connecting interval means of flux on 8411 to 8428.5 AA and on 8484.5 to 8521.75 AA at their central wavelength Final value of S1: 0.03 mag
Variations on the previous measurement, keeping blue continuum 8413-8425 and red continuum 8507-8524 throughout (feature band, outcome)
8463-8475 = 0.020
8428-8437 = 0.004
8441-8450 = 0.071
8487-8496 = 0.001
